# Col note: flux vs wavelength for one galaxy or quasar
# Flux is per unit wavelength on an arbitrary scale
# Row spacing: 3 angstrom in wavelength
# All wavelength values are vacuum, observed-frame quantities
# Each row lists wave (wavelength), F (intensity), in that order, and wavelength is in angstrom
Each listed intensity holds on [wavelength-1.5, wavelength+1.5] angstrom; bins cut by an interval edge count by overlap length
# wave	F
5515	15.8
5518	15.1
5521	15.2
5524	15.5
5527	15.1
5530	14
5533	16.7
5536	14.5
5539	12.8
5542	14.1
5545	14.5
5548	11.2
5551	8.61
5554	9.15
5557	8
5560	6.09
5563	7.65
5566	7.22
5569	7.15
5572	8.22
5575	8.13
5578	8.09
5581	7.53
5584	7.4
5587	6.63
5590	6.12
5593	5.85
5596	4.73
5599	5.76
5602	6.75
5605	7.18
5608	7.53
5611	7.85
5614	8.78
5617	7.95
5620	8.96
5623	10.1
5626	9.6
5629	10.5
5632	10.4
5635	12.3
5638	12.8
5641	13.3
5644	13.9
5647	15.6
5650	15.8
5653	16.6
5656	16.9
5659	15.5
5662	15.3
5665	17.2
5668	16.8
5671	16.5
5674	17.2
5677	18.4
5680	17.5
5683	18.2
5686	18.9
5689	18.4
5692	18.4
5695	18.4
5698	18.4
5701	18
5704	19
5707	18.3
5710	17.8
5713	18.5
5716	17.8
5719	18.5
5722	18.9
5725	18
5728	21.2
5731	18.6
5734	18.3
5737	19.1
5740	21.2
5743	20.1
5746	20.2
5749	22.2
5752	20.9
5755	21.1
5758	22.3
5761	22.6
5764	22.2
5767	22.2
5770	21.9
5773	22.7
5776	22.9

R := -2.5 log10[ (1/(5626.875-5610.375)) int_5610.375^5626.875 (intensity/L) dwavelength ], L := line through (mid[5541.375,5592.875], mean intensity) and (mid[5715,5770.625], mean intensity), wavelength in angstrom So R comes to 0.32 mag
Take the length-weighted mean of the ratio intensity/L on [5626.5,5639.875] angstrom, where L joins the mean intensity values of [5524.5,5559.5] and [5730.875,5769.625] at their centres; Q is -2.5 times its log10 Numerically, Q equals 0.38 mag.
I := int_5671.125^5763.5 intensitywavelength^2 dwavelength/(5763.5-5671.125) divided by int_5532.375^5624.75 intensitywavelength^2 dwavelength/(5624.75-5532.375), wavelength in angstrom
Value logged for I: 2.3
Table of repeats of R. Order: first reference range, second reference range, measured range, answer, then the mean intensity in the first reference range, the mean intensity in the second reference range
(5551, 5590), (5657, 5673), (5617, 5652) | 0.14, 7.59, 16.3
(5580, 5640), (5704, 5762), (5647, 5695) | -0.23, 8.28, 19.7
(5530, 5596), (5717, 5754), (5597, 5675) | 0.16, 9.32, 19.8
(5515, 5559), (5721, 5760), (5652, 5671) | 0.07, 13.2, 20.2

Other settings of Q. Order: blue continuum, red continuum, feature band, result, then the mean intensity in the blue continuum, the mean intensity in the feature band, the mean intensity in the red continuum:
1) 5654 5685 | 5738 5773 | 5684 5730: 0.023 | 17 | 18.6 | 21.6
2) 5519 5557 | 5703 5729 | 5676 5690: -0.039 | 13.3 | 18.3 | 18.6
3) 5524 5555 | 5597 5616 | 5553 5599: 0.364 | 13.2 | 7.13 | 7.26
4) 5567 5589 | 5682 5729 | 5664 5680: -0.106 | 7.55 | 17.2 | 18.5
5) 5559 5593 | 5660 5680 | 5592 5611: 0.470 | 7.25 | 6.43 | 16.9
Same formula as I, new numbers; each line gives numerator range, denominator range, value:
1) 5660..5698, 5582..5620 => 2.60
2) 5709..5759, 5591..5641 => 2.36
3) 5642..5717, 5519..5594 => 1.76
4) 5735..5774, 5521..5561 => 1.85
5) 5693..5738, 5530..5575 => 1.88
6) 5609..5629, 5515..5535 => 0.61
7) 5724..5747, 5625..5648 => 1.65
